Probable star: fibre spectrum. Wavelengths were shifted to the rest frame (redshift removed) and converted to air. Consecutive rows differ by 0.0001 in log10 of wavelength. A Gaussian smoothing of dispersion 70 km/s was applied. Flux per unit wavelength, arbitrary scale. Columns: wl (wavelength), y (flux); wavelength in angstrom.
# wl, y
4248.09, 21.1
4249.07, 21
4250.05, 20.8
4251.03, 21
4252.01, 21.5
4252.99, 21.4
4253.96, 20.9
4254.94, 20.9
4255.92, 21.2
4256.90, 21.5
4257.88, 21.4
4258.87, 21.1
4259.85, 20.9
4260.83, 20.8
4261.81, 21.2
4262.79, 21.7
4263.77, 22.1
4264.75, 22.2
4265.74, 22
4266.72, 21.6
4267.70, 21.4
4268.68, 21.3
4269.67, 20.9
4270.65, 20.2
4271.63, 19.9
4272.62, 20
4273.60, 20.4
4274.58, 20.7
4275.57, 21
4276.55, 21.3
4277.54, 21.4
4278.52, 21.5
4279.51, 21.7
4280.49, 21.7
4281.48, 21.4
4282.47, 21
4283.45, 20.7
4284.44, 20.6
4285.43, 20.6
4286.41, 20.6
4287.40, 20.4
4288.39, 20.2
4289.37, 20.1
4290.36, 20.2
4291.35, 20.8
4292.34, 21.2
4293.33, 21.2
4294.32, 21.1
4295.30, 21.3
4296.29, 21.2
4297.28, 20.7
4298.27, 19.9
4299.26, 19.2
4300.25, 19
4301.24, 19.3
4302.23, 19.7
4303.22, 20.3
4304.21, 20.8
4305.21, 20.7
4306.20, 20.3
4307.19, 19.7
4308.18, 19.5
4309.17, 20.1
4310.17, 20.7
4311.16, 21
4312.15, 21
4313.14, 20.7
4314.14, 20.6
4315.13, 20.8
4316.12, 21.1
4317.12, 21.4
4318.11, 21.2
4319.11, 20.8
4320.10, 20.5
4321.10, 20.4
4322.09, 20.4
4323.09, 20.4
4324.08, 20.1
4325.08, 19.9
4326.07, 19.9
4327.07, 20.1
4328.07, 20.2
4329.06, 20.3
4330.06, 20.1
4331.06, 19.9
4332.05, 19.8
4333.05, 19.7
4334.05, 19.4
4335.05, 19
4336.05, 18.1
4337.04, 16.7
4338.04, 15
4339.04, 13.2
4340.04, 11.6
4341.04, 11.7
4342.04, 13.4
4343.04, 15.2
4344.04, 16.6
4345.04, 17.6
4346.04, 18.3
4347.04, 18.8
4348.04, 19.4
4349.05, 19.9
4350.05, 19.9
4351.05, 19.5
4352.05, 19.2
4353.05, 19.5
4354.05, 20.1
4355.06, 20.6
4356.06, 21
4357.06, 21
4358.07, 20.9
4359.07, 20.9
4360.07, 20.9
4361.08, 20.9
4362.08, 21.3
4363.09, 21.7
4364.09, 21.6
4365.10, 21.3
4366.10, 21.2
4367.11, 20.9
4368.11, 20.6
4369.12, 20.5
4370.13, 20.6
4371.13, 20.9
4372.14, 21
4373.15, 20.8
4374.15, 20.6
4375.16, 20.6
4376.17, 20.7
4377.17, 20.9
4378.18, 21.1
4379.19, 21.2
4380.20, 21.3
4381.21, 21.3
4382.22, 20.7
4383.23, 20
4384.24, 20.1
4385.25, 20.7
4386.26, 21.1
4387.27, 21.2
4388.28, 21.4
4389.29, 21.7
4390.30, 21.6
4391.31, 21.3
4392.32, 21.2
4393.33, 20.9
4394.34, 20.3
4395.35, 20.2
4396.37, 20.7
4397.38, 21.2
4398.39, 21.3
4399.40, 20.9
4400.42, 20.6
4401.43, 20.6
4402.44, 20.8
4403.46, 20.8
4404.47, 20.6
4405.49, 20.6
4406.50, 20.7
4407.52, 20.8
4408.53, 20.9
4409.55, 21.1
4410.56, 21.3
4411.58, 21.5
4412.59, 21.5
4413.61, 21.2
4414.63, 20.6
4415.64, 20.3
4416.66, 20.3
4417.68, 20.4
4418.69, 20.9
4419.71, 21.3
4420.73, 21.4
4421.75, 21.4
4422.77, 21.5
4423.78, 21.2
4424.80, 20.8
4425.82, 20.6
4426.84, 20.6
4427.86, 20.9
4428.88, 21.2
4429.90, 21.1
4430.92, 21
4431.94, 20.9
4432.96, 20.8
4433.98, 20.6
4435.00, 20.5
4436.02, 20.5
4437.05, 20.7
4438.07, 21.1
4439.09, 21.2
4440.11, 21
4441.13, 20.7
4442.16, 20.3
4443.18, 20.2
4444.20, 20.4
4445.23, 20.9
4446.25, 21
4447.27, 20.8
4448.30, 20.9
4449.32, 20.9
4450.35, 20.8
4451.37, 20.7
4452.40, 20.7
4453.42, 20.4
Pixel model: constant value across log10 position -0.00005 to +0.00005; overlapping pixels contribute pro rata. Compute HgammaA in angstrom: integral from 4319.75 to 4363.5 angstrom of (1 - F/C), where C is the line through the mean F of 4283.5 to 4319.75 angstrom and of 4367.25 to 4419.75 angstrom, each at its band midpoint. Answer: 3.7 angstrom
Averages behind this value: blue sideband 20.5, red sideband 20.9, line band 18.9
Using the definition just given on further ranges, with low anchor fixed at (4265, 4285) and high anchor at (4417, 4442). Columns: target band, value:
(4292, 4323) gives 0.7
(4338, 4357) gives 3.1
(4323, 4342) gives 2.7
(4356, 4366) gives -0.1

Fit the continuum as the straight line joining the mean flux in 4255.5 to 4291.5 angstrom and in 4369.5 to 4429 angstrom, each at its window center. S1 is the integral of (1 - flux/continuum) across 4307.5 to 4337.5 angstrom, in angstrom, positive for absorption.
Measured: 1.2 angstrom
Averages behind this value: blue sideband 21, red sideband 20.9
